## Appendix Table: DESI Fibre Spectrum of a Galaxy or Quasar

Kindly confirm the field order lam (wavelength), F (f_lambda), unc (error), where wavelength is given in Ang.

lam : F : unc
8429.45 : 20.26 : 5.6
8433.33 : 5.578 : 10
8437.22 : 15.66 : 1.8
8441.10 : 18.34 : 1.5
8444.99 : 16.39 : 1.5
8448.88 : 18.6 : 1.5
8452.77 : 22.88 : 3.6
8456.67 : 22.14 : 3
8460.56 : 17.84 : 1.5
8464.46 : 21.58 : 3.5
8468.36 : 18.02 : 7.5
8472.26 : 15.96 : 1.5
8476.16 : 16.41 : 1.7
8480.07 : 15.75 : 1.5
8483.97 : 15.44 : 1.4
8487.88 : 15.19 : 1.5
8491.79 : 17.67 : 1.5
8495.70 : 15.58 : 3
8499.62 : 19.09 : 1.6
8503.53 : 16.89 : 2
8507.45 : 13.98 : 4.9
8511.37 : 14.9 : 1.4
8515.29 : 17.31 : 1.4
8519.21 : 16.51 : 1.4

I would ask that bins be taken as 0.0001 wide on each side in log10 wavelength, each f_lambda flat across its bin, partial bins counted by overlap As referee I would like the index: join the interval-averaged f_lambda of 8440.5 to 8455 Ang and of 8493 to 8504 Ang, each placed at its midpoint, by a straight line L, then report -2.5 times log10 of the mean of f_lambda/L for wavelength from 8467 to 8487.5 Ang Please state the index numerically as 0.12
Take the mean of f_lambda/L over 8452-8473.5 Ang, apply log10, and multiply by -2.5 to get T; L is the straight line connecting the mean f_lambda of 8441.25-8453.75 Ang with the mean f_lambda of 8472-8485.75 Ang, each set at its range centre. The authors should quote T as -0.130 mag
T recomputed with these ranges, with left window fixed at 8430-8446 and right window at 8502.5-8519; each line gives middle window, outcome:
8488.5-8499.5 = -0.09 mag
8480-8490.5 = -0.02 mag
